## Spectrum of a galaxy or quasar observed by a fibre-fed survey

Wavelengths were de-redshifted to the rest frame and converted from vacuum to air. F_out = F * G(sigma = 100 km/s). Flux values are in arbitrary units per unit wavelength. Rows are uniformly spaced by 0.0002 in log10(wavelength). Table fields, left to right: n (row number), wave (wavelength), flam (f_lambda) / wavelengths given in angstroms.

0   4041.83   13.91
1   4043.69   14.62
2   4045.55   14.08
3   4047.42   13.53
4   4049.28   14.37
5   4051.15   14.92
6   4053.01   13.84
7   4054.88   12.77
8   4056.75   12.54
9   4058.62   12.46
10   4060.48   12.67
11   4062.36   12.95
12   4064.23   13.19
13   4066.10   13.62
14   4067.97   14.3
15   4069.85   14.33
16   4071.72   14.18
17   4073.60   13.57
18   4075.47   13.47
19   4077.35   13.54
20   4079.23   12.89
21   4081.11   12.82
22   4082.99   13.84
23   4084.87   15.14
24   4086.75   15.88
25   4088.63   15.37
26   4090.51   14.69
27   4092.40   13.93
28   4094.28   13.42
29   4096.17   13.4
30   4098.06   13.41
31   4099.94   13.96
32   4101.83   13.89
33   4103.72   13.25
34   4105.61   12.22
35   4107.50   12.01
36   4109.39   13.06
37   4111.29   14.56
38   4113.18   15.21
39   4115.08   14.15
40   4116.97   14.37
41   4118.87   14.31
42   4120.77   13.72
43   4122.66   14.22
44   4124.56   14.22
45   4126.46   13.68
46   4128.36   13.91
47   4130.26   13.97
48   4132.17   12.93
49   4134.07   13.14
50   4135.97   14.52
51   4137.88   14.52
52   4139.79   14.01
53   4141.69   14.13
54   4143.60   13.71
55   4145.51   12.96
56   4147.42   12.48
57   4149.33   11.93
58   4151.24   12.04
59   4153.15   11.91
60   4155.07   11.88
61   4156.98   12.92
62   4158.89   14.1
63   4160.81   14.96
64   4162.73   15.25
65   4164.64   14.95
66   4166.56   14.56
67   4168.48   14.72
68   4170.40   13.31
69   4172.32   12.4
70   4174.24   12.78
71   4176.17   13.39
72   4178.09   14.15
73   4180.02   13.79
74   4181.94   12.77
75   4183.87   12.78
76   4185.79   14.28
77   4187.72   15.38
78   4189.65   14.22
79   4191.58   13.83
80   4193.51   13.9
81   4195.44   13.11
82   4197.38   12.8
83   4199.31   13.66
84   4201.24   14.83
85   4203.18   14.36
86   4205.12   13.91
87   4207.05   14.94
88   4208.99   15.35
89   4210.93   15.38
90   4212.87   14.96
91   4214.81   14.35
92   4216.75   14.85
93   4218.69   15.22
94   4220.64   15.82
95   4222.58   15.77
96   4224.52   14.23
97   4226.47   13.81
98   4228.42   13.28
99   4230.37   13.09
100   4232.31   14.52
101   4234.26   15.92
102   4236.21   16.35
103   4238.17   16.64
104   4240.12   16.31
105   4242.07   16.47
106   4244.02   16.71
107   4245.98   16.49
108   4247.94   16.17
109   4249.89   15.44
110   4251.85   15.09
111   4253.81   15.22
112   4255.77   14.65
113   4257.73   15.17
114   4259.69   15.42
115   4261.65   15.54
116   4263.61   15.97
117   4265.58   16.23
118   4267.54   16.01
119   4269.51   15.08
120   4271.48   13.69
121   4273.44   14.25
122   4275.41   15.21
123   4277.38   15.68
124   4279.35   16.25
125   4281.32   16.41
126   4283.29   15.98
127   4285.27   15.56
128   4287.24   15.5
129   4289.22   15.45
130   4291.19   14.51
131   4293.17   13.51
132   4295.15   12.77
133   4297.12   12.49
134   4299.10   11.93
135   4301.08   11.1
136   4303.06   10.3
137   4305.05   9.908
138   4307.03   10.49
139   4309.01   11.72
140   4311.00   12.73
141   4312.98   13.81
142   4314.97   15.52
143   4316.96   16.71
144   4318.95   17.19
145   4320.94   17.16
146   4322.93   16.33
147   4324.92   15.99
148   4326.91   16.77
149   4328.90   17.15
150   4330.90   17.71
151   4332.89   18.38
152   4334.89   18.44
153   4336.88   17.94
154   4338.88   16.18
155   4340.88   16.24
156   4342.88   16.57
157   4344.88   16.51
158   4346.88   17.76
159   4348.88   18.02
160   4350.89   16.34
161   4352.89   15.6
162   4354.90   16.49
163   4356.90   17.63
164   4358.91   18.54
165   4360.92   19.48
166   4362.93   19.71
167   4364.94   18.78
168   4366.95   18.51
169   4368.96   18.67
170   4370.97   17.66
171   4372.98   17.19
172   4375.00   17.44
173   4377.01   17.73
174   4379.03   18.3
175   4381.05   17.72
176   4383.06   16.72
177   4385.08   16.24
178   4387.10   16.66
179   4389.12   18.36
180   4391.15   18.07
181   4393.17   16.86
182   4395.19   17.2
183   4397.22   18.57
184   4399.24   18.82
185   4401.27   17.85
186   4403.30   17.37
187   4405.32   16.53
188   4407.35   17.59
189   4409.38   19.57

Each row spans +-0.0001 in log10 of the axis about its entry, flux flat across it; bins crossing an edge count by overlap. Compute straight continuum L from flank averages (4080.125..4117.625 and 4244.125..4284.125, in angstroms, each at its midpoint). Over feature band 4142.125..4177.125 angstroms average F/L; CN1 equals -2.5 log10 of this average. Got 0.09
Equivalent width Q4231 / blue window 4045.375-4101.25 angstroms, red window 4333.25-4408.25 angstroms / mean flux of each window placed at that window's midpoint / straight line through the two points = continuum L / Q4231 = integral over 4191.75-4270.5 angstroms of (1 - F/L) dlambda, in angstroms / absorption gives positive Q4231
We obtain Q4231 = 3.6 angstroms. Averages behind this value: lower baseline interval 13.8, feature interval 15.1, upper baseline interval 17.6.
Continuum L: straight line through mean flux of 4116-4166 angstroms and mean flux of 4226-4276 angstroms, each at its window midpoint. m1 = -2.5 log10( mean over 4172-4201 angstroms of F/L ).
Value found 0.06 mag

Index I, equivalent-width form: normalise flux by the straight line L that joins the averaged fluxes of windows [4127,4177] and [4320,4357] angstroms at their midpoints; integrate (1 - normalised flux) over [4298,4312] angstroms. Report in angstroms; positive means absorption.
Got 4.4 angstroms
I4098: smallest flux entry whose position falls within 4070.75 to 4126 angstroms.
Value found 12.01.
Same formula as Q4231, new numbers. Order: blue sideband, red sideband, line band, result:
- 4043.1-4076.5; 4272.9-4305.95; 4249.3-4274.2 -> -2.37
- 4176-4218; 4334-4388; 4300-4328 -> 4.39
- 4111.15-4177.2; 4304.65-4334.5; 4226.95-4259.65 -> -1.82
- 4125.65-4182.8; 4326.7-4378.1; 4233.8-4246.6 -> -0.95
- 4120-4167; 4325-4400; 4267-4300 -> 2.91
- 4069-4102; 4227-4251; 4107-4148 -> 1.66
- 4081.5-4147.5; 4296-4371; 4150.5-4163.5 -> 0.93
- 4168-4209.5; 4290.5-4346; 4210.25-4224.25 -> -1.08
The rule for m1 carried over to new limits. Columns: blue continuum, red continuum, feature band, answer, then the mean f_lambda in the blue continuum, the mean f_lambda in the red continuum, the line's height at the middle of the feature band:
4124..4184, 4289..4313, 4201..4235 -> -0.14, 13.5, 12.2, 13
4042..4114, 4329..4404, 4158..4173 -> 0.04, 13.7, 17.6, 14.9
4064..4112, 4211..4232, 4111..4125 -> -0.03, 13.8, 14.6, 14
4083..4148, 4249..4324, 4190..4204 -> 0.03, 13.9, 14.5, 14.2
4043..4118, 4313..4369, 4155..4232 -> 0.09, 13.8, 17.3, 15.3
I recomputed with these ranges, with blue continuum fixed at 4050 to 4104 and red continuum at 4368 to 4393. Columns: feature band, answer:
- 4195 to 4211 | 1.1 angstroms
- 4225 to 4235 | 1.0 angstroms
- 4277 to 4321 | 6.9 angstroms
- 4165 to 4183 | 1.6 angstroms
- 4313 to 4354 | 0.2 angstroms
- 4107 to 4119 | 0.2 angstroms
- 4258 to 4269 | 0.2 angstroms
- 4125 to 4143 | 0.7 angstroms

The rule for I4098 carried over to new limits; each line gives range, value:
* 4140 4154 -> 11.91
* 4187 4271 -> 12.8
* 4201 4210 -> 13.91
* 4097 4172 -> 11.88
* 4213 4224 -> 14.35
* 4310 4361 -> 12.73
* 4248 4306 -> 9.908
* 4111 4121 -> 13.72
